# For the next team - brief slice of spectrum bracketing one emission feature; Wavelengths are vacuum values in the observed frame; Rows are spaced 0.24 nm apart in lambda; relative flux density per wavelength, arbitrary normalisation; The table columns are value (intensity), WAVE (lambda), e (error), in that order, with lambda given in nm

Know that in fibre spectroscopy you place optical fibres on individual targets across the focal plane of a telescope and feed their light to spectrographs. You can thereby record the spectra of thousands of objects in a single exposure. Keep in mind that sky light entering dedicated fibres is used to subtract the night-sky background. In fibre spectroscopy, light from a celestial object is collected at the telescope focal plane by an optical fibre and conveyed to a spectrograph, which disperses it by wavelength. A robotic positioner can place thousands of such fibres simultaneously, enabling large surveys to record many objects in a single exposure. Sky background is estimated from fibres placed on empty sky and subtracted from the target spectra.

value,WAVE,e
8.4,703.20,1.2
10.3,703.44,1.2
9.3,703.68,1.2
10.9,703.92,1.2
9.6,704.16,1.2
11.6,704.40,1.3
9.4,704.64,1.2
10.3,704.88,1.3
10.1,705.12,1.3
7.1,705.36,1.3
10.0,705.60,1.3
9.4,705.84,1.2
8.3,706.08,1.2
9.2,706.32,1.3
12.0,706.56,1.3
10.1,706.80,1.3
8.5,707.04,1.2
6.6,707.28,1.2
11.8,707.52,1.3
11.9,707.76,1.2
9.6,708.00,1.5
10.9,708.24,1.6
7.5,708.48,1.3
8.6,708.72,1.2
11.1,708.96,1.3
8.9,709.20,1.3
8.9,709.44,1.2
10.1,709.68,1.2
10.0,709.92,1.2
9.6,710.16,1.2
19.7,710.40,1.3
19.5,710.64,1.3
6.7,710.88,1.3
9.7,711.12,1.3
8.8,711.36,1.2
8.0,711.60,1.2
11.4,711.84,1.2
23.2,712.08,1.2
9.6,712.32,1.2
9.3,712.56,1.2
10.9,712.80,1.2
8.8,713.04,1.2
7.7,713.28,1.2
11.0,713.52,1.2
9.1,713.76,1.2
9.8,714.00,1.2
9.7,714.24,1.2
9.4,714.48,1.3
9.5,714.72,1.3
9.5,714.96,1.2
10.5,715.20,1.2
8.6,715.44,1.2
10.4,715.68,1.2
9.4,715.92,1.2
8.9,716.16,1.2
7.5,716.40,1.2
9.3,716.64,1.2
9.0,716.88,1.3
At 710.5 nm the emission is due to [S II]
